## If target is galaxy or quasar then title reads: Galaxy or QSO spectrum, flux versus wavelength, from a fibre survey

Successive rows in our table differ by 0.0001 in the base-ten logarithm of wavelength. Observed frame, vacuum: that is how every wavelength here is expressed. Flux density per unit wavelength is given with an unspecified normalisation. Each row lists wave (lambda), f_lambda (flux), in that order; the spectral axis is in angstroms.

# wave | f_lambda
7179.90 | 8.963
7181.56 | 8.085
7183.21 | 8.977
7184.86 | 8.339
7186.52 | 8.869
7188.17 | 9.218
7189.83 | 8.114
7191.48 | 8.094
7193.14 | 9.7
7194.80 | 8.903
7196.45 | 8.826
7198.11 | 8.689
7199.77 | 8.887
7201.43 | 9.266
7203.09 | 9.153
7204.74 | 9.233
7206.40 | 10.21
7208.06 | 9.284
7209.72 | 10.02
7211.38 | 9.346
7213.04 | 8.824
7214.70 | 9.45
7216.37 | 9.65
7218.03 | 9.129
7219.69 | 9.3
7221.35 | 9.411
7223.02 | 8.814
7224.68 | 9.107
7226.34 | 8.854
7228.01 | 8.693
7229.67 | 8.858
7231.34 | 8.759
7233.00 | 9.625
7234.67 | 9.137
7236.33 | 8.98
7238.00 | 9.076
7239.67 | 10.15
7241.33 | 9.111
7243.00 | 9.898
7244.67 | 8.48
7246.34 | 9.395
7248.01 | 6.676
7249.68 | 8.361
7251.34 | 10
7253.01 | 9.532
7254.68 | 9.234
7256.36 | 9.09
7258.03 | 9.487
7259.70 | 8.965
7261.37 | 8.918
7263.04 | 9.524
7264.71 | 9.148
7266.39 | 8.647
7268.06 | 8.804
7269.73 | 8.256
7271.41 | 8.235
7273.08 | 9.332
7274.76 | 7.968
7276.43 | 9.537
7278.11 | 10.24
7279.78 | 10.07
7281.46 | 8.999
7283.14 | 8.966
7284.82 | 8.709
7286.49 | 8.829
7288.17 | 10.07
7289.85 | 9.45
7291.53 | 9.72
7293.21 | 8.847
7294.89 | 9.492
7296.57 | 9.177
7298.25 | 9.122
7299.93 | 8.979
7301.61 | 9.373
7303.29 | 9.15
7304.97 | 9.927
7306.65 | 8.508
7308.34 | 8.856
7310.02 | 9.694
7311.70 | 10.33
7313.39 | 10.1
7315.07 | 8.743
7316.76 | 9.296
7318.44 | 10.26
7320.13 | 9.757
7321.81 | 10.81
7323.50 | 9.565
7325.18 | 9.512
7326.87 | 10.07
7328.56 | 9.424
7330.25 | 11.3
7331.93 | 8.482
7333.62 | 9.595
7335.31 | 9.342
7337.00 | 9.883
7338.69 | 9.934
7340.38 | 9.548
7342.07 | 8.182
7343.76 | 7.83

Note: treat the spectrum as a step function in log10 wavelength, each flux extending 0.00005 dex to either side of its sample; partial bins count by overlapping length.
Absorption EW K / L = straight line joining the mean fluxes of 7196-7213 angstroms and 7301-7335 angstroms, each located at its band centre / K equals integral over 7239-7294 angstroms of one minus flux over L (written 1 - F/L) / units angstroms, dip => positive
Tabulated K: 2.1 angstroms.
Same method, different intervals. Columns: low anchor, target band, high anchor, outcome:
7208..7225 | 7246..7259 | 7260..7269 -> 0.18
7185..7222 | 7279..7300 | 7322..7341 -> 0.59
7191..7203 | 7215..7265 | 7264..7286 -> -0.82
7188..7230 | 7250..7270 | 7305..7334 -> 0.50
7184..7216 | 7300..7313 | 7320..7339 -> 0.37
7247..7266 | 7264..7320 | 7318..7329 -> 1.40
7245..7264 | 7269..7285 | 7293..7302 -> 0.08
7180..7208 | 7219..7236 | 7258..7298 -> -0.08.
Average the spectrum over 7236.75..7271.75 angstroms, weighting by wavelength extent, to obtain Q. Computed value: 9.01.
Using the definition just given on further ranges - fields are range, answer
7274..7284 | 9.3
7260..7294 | 9.11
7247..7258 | 8.87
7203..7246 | 9.26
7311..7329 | 9.81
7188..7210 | 9.09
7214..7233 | 9.11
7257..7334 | 9.35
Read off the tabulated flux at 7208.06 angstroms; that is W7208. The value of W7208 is 9.284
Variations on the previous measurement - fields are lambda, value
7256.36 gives 9.09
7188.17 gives 9.218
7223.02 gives 8.814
